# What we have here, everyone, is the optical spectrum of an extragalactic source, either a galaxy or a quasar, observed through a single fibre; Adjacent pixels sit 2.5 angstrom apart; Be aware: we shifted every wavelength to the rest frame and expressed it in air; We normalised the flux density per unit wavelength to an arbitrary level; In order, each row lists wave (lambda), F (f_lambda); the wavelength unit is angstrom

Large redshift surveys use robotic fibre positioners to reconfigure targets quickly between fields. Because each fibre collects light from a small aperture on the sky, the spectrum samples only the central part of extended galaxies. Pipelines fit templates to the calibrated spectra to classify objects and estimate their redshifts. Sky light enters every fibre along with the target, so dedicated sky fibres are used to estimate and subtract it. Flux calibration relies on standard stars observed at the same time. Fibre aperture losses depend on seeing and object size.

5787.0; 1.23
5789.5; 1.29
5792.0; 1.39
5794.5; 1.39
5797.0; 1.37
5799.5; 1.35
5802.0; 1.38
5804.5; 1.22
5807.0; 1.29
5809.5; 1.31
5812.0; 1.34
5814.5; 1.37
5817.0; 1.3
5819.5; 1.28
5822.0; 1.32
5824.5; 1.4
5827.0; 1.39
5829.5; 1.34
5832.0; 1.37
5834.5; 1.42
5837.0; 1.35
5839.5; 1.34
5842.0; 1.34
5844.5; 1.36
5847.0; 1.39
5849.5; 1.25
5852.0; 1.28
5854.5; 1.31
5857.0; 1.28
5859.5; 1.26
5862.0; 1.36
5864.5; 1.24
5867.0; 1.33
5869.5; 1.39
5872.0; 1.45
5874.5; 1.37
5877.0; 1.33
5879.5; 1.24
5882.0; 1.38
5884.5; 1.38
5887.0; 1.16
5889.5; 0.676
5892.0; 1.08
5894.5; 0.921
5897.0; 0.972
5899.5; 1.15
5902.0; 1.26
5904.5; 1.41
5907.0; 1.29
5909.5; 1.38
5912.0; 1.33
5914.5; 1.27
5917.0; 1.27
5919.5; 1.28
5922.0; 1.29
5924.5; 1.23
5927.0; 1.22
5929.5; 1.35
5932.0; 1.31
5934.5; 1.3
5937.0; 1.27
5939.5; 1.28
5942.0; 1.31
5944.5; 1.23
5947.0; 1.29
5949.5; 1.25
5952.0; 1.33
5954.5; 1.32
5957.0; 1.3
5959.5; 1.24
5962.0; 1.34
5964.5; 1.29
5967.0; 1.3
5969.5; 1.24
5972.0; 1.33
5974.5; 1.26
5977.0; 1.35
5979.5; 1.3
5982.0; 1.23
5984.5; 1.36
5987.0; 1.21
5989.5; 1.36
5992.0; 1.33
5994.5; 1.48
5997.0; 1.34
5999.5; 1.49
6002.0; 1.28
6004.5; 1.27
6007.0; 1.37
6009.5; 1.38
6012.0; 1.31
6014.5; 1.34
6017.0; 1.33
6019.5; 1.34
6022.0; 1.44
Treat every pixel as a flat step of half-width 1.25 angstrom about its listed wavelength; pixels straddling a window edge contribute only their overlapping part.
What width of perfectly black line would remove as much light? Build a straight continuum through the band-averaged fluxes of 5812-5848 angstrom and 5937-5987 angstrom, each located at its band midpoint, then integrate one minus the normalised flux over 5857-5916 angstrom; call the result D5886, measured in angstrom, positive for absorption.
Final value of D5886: 3.61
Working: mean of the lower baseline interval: 1.35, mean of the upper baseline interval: 1.29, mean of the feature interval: 1.25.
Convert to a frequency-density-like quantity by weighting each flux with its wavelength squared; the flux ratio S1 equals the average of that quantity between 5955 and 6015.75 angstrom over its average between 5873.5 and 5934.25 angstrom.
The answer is 1.10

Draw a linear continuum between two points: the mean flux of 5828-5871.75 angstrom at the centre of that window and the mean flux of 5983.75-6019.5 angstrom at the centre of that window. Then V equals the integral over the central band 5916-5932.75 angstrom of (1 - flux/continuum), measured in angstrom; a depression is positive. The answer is 0.8 angstrom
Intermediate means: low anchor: 1.33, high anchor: 1.35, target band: 1.28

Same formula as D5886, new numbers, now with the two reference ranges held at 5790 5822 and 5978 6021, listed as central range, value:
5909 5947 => 1.4 angstrom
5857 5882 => 0.1 angstrom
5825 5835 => -0.4 angstrom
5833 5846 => -0.3 angstrom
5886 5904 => 3.9 angstrom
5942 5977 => 1.2 angstrom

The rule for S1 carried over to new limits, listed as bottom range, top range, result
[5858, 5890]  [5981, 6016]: 1.08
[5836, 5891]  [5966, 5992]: 1.04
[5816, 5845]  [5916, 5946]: 0.98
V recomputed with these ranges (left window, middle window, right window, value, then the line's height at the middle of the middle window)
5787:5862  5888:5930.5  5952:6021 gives 4.1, 1.33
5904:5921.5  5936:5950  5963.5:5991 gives 0.3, 1.3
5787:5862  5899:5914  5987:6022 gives 0.4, 1.34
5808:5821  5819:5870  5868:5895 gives -2.2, 1.28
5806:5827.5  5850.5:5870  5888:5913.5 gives -1.0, 1.24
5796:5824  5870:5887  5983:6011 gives -0.2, 1.33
